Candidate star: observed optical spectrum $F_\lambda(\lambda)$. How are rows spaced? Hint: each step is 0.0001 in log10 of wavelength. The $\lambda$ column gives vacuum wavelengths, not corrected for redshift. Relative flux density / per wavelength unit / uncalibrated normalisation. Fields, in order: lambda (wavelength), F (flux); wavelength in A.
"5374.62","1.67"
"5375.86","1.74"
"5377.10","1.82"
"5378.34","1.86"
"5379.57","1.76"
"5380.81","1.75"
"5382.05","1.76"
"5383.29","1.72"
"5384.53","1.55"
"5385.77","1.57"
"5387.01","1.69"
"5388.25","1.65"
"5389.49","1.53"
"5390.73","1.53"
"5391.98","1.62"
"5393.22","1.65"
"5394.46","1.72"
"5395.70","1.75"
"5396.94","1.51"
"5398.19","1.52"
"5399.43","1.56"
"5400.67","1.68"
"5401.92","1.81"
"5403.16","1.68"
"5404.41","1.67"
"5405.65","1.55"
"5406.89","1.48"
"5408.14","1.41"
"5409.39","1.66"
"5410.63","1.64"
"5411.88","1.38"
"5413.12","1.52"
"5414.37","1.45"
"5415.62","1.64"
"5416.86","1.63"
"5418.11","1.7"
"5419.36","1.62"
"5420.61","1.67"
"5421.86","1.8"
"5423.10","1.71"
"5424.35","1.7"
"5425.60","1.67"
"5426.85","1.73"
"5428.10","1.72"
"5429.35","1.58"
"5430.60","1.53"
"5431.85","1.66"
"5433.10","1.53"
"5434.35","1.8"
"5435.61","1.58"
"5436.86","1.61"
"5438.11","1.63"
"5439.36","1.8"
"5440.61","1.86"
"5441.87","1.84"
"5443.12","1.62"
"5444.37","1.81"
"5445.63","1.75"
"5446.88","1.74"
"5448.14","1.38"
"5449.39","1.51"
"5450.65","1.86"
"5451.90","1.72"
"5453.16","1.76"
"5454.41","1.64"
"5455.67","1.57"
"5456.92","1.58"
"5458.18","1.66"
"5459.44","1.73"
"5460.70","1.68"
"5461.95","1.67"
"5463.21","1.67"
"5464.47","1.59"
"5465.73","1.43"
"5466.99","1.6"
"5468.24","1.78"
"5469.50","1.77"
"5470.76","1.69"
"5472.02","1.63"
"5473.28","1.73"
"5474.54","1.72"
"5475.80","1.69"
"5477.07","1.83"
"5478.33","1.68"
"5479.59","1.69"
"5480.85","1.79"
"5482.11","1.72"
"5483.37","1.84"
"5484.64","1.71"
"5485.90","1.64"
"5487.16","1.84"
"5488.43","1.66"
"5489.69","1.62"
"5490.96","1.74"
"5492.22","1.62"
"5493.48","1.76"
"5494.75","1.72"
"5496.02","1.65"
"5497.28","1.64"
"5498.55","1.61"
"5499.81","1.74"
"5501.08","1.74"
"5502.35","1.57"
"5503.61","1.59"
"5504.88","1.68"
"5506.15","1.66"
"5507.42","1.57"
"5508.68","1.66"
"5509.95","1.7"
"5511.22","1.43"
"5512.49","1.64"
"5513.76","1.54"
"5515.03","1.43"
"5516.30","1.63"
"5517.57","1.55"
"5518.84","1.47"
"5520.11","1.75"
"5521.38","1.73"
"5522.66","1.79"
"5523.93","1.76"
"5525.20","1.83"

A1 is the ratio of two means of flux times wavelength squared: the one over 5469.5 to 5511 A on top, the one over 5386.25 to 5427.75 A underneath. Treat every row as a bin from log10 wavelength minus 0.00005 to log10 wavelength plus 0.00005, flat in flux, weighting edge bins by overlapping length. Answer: 1.07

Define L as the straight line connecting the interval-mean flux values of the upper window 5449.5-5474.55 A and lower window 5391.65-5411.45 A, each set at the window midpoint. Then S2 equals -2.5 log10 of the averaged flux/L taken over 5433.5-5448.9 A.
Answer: -0.030 mag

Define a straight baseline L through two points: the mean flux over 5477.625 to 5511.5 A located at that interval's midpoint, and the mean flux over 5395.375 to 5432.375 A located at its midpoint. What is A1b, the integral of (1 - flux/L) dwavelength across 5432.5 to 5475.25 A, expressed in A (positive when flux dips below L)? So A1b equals -0.65 A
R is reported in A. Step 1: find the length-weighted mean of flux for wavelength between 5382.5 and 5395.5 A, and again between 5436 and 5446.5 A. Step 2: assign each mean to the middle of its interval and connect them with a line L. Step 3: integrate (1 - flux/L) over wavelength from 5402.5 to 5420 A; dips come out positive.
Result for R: 1.1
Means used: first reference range 1.63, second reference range 1.74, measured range 1.57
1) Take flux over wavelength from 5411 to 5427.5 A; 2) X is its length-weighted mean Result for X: 1.63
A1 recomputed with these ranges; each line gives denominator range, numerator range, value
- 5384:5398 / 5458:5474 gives 1.06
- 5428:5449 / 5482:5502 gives 1.04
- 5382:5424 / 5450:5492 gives 1.07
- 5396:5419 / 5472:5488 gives 1.12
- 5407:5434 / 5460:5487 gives 1.07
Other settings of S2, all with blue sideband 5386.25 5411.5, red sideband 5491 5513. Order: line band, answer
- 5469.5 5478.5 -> -0.05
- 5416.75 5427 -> -0.05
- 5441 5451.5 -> -0.04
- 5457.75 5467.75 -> 0.00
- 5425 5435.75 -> -0.01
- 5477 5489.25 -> -0.06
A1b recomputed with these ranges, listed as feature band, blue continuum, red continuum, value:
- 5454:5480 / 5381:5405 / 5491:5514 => -0.4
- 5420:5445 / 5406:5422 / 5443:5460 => -1.1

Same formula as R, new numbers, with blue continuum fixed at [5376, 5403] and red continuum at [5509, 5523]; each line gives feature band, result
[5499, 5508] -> -0.2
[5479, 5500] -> -1.2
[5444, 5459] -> -0.3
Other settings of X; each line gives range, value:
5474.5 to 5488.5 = 1.74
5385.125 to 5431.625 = 1.62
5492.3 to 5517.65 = 1.63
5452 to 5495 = 1.69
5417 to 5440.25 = 1.67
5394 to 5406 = 1.65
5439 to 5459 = 1.69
